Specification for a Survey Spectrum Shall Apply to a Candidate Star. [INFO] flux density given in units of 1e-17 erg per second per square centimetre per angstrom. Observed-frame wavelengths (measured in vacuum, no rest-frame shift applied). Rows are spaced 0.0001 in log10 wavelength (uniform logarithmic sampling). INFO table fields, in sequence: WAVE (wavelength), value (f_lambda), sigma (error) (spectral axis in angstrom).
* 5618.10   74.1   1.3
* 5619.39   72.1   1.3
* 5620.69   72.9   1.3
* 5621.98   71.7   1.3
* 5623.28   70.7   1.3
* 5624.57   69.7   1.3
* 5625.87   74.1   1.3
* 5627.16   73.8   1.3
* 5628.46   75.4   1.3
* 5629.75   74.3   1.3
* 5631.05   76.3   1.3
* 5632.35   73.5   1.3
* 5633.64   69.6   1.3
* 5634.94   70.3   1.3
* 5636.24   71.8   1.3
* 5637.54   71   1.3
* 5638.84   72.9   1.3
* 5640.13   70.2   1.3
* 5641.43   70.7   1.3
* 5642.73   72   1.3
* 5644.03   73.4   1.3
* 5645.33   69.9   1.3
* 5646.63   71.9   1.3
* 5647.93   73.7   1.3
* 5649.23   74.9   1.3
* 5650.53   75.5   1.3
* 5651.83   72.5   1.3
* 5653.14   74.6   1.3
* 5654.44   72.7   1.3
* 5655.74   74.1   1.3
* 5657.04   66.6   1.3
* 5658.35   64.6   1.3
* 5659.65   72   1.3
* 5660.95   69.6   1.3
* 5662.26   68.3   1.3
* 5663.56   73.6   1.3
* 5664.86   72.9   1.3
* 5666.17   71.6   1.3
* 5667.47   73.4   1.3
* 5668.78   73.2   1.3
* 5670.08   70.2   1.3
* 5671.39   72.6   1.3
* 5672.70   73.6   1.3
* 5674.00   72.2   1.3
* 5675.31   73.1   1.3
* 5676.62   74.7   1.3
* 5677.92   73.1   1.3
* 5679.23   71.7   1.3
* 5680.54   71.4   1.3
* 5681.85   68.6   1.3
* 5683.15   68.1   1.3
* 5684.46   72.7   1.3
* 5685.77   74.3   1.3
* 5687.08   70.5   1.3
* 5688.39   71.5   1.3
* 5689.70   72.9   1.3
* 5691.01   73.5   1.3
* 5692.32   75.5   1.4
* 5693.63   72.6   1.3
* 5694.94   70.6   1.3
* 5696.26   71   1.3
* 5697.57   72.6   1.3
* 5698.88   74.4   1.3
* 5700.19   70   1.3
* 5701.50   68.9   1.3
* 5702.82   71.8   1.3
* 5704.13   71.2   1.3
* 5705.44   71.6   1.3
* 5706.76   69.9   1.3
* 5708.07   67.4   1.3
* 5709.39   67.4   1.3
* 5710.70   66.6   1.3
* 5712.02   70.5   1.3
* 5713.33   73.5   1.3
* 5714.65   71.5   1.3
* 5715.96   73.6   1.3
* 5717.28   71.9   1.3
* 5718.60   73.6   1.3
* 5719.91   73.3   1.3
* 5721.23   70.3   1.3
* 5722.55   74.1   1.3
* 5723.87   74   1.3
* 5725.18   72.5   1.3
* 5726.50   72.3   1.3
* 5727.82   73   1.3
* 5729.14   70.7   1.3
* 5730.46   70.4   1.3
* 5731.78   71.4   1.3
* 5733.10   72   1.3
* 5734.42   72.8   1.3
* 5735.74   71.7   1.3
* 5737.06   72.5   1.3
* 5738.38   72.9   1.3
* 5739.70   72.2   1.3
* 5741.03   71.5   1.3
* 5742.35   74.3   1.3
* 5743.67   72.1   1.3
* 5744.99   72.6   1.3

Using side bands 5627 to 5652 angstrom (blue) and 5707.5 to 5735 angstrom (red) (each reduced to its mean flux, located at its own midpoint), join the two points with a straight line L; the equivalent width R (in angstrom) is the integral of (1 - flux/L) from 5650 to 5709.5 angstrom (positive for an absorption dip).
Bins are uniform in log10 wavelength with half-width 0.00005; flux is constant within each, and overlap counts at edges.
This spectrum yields 0.4 angstrom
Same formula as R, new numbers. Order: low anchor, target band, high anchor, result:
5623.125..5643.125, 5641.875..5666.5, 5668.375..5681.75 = 0.19 angstrom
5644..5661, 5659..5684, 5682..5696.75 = 0.05 angstrom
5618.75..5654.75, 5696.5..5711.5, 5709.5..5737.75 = 0.39 angstrom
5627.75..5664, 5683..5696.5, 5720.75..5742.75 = -0.03 angstrom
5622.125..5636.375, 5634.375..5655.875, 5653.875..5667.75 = -0.22 angstrom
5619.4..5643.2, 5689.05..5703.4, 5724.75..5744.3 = 0.00 angstrom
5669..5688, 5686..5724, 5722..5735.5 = 0.29 angstrom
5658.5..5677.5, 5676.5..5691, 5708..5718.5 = -0.04 angstrom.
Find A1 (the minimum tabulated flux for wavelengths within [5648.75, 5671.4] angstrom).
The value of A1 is 64.6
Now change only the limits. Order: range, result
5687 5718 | 66.6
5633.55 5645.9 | 69.6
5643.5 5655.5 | 69.9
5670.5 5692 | 68.1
